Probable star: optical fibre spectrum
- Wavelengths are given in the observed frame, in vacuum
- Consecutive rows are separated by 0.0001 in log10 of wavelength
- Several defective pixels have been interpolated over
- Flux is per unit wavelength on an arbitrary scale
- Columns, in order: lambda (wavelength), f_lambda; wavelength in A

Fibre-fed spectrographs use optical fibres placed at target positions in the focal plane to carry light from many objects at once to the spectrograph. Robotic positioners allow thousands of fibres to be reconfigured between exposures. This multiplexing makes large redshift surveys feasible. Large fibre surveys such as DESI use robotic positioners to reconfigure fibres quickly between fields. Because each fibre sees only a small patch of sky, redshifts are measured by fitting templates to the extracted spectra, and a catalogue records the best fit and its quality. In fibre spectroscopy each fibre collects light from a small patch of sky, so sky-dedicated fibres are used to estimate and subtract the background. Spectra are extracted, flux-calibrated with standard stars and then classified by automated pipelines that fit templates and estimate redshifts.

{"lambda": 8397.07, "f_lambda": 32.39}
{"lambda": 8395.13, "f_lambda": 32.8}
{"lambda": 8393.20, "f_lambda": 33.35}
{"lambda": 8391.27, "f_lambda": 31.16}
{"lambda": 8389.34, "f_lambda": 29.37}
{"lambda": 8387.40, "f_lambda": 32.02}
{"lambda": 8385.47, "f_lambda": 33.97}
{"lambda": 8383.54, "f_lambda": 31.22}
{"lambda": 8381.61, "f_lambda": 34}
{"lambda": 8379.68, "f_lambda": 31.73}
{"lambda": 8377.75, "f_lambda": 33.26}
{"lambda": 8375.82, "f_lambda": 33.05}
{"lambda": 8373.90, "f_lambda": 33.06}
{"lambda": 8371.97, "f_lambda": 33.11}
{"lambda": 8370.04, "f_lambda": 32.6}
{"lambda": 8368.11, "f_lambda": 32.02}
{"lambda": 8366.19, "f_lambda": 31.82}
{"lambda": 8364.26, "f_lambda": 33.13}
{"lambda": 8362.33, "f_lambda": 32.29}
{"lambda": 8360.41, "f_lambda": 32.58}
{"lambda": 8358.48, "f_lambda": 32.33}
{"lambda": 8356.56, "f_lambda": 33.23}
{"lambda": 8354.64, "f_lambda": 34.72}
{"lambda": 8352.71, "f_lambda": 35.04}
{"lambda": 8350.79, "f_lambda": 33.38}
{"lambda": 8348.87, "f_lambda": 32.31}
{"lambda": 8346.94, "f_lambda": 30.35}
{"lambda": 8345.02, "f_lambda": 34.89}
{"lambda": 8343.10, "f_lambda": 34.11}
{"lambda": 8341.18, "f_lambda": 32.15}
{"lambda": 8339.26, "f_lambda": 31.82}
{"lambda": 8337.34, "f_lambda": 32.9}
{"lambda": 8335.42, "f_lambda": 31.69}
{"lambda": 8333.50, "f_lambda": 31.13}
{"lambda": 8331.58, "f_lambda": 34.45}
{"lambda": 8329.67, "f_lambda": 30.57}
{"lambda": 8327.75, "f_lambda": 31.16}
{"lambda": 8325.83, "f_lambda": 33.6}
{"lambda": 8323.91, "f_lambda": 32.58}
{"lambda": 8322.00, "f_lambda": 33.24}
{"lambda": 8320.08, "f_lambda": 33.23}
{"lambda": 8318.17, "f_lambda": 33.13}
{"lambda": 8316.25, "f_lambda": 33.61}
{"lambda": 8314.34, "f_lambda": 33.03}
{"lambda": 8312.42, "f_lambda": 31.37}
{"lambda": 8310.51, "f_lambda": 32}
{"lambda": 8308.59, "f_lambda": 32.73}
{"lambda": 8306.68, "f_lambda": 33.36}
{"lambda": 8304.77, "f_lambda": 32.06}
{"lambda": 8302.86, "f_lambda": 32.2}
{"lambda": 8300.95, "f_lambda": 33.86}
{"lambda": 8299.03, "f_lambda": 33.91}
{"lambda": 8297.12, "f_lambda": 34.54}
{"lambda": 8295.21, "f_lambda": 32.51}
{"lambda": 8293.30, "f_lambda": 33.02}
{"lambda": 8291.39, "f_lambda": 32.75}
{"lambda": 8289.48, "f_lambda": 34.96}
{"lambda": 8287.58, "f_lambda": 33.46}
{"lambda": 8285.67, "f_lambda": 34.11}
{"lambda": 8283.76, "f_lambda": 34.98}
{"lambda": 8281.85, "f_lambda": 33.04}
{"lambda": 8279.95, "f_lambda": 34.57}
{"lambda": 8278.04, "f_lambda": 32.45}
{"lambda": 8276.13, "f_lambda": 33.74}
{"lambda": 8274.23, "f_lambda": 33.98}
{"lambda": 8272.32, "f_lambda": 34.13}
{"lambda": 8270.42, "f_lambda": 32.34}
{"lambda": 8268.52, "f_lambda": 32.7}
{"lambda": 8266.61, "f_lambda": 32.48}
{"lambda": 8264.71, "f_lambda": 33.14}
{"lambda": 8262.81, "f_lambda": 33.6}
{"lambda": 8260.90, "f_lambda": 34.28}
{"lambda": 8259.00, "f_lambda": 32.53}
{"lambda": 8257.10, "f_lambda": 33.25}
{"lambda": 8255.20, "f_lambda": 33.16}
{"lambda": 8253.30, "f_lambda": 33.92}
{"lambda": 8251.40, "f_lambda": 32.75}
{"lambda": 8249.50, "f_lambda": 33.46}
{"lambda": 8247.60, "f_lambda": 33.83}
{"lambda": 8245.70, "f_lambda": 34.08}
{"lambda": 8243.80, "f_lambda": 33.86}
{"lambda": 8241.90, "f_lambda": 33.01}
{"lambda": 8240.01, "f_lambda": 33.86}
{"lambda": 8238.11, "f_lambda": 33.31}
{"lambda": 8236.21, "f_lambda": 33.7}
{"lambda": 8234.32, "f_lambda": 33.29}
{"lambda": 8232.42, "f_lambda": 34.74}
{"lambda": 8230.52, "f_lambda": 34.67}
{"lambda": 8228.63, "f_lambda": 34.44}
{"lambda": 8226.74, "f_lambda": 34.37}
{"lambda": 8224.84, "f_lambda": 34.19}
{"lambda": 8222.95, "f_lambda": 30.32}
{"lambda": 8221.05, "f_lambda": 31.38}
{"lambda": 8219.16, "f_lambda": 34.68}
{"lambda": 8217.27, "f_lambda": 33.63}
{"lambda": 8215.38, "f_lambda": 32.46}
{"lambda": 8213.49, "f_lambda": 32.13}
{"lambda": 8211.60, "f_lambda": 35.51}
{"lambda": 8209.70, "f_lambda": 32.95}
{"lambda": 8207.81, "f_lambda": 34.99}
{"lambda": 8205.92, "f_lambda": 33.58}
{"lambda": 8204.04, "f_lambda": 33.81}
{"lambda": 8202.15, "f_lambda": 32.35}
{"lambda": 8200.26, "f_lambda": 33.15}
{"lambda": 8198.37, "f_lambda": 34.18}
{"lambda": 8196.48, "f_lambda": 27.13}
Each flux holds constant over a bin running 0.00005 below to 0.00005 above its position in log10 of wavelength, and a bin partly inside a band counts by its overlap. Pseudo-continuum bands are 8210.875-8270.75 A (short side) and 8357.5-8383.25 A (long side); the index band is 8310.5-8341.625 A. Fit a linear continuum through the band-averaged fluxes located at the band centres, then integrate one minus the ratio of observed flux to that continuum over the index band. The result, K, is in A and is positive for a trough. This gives 0.4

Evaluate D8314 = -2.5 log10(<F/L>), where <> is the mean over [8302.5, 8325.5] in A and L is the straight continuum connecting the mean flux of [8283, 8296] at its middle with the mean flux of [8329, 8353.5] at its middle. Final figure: 0.02 mag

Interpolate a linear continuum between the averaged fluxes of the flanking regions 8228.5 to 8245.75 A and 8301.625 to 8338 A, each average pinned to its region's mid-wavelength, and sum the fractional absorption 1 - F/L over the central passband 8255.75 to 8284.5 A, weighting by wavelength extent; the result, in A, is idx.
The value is -0.1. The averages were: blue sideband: 33.9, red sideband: 32.5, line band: 33.4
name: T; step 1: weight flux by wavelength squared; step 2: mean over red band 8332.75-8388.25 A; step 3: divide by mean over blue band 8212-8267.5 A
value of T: 1.0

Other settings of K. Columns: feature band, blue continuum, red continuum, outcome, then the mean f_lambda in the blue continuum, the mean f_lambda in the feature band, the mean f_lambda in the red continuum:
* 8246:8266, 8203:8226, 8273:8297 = 0.1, 33.3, 33.4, 33.7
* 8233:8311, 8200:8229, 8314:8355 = -0.7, 33.4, 33.4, 32.8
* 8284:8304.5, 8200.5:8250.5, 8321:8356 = -0.3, 33.6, 33.5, 32.8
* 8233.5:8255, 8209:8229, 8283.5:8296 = -0.1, 33.2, 33.5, 33.6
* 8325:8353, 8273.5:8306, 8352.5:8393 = 0.4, 33.5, 32.6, 32.6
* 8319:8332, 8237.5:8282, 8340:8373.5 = 0.2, 33.4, 32.6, 32.9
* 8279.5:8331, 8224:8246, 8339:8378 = 0.4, 34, 33.1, 32.9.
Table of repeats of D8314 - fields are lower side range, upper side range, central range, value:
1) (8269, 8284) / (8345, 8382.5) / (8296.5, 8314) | 0.02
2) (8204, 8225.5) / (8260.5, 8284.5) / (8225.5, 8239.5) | -0.02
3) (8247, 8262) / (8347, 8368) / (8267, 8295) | -0.01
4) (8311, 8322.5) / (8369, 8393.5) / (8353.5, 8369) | -0.01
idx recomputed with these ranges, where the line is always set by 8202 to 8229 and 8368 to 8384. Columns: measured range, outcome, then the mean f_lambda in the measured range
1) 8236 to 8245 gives -0.1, 33.5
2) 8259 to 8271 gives 0.0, 33.1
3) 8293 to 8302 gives -0.1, 33.6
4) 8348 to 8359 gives -0.2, 33.6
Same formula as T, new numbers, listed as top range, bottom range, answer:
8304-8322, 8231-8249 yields 0.99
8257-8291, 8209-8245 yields 1.01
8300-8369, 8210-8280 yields 1.00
